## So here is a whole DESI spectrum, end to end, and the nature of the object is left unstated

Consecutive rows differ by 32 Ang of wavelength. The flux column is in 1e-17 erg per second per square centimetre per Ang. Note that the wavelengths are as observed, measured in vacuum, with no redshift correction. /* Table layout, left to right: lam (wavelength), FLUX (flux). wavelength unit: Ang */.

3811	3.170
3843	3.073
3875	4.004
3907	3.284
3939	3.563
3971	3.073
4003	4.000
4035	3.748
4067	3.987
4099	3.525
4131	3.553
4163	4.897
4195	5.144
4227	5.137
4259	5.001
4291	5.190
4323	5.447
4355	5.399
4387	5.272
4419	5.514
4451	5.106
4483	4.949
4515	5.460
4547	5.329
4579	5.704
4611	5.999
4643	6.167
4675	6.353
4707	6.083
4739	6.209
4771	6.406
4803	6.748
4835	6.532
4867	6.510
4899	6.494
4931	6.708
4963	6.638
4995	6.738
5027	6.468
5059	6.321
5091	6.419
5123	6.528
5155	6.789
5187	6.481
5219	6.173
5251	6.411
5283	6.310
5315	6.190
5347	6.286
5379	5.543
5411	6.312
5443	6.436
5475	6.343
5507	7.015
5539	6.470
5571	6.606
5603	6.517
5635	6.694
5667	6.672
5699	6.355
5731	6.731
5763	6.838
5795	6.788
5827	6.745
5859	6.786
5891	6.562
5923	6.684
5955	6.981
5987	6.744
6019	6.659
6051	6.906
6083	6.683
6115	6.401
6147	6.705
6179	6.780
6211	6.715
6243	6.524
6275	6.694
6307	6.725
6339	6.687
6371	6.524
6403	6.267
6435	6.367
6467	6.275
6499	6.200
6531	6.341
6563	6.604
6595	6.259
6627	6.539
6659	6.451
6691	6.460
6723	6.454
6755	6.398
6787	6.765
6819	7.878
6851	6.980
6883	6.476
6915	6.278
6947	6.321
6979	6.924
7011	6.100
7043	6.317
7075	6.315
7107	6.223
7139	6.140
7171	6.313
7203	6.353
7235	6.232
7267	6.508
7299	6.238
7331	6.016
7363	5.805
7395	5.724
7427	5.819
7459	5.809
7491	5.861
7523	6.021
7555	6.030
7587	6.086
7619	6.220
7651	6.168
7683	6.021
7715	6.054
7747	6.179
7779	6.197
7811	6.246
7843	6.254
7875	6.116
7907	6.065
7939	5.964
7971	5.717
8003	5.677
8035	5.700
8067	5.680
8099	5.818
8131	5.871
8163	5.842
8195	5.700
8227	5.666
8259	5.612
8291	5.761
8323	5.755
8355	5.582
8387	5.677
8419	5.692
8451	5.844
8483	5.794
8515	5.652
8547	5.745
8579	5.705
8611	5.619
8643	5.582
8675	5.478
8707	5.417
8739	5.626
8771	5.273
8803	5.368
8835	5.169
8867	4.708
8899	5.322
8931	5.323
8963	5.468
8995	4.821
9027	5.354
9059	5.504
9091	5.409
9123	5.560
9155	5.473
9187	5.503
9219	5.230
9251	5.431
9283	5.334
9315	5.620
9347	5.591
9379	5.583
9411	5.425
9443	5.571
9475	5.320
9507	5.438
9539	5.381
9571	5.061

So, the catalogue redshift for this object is 0.038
